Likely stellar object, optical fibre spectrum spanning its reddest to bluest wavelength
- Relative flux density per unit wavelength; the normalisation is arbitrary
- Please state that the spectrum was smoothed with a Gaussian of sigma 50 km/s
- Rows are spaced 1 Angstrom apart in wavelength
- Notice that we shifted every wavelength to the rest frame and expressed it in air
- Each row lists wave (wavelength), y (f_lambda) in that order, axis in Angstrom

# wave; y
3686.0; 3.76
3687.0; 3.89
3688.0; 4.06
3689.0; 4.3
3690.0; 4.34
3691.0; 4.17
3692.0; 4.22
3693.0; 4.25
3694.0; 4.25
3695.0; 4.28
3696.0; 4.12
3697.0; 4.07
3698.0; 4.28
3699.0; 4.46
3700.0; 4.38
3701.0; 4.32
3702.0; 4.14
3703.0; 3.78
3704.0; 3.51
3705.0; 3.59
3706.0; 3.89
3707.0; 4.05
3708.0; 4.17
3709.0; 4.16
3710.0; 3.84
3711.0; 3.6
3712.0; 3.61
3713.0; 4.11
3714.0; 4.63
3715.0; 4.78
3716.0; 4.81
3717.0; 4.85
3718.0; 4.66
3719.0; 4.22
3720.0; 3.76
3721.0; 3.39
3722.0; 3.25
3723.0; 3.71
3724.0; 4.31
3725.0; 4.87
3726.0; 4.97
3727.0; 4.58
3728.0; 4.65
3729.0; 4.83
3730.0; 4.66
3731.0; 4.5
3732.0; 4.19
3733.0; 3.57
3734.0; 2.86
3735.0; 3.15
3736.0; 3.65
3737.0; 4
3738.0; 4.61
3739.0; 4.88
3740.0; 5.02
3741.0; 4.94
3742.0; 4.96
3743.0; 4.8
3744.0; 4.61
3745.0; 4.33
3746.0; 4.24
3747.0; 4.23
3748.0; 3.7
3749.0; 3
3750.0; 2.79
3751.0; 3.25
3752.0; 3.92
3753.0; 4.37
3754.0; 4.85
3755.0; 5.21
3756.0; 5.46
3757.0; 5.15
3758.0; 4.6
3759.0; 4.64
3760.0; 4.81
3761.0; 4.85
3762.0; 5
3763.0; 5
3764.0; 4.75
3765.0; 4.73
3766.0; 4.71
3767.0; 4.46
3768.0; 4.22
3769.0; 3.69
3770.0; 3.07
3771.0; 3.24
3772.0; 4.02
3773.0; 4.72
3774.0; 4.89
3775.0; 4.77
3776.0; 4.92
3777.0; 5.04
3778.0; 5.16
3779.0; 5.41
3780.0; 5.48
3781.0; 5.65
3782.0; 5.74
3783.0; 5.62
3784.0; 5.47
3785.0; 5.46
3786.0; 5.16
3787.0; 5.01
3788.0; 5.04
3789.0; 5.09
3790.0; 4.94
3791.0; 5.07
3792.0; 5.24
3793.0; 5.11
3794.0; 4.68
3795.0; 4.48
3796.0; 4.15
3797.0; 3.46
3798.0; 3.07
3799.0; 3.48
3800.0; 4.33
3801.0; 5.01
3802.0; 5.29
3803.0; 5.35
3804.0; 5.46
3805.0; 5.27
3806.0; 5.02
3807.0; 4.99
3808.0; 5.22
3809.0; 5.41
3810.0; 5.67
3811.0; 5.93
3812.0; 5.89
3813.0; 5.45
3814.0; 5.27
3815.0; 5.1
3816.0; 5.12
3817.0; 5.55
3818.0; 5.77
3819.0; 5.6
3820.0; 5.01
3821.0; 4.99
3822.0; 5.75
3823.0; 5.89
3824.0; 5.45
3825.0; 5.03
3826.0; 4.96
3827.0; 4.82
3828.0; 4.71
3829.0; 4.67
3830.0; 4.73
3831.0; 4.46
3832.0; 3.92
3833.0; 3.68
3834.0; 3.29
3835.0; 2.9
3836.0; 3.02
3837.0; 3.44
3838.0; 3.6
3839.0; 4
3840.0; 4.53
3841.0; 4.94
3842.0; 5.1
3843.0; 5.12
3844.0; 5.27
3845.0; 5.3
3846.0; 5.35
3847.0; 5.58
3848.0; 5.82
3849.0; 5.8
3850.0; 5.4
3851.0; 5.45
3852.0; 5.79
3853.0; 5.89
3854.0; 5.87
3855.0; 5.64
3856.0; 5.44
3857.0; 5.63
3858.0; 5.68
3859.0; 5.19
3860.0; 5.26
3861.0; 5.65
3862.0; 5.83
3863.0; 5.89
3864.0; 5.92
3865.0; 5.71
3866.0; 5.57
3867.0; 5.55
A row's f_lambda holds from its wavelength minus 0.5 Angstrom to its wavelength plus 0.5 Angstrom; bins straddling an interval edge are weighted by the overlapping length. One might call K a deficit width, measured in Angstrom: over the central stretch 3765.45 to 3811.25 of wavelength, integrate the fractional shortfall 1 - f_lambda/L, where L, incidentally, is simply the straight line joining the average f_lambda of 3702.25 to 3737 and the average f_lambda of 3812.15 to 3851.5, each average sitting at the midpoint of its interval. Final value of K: -2.6 Angstrom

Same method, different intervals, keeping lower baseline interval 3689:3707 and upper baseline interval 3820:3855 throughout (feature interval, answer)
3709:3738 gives 0.7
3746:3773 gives 0.9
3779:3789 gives -1.8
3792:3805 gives 0.3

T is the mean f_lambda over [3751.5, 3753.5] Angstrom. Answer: 4.14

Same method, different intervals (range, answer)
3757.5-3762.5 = 4.78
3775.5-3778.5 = 5.04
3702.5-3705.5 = 3.63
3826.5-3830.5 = 4.73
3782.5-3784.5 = 5.54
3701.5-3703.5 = 3.96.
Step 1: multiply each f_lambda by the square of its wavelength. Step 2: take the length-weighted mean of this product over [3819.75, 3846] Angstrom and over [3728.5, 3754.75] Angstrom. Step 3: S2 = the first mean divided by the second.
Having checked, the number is 1.15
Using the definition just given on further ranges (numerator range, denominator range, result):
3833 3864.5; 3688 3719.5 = 1.31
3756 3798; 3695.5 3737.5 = 1.20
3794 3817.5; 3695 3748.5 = 1.23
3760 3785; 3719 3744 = 1.15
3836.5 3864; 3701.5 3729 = 1.37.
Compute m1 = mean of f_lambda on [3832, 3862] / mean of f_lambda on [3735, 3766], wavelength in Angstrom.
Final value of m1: 1.1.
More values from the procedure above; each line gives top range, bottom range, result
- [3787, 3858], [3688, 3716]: 1.20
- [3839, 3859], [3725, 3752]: 1.29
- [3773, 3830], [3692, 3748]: 1.21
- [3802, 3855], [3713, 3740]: 1.18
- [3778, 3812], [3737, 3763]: 1.12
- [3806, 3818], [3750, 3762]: 1.18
